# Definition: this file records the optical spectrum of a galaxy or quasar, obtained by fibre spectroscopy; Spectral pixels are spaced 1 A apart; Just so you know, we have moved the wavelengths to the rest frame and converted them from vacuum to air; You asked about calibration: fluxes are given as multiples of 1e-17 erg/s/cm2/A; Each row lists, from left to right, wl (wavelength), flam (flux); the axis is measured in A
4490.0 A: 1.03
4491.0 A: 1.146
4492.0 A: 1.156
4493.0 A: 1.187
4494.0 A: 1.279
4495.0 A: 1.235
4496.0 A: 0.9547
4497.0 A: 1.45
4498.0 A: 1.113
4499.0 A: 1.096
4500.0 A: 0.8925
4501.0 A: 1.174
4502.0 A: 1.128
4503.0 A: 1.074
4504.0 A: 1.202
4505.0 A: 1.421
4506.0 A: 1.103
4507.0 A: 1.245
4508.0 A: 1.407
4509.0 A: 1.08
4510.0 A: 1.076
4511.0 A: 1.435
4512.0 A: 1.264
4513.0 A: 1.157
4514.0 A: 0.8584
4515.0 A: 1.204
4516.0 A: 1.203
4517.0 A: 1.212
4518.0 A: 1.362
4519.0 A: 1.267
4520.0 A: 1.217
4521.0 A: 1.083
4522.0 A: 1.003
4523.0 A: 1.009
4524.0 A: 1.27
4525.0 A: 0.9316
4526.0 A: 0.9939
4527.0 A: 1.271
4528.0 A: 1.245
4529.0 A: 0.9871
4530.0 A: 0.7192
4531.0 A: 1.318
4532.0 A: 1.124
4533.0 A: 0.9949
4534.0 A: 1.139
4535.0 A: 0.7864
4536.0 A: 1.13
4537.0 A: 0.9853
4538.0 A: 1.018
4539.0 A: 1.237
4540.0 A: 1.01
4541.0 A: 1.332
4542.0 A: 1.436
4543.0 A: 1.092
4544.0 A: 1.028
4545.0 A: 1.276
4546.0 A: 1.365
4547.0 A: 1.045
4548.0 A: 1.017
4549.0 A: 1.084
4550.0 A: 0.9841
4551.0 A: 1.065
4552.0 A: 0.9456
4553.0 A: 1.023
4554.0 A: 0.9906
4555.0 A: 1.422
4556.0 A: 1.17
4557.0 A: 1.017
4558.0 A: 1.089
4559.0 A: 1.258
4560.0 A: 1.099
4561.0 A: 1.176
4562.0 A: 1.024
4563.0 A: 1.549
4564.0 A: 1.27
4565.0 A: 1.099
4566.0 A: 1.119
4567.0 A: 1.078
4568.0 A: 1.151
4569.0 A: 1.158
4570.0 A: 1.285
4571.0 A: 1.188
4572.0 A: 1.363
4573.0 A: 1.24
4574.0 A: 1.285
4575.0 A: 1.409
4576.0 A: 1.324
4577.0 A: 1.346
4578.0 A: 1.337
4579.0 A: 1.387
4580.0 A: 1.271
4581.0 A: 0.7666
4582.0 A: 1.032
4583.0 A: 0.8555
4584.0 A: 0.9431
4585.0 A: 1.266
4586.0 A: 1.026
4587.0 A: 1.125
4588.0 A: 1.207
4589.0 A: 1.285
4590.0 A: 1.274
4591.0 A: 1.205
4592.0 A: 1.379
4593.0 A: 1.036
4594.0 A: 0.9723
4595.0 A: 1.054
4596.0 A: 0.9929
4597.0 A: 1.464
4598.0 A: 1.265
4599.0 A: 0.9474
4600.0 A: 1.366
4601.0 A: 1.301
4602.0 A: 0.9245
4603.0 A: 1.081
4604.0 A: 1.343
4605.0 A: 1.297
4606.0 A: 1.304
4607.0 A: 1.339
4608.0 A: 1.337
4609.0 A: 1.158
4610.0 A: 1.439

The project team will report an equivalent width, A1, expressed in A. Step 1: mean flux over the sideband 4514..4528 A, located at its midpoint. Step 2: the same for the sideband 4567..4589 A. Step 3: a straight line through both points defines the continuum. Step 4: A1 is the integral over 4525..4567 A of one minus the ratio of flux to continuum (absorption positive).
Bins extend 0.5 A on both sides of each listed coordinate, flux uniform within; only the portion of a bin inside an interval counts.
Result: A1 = 1.8 A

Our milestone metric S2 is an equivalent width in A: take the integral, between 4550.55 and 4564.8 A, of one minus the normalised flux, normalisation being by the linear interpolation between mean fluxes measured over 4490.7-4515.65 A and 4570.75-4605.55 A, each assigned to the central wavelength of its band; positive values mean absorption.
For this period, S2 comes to 0.4 A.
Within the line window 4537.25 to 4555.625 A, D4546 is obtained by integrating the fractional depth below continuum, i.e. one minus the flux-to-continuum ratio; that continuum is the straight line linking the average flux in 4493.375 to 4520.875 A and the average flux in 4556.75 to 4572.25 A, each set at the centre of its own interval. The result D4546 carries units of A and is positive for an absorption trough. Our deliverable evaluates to 0.8 A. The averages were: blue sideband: 1.19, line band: 1.13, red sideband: 1.18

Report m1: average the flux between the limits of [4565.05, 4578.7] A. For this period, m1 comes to 1.25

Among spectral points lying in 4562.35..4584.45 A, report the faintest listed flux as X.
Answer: 0.7666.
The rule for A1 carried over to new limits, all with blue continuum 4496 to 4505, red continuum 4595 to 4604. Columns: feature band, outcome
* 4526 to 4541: 1.0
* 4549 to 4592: -0.2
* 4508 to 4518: -0.3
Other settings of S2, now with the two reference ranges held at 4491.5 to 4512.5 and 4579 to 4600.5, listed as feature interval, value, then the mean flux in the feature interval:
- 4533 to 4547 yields 0.40 A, 1.13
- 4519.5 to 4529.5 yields 0.63 A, 1.1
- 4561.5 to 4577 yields -1.23 A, 1.24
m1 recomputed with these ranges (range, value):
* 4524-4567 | 1.12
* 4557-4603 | 1.18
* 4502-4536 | 1.14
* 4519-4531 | 1.09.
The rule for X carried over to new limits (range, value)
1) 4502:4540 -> 0.7192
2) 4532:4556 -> 0.7864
